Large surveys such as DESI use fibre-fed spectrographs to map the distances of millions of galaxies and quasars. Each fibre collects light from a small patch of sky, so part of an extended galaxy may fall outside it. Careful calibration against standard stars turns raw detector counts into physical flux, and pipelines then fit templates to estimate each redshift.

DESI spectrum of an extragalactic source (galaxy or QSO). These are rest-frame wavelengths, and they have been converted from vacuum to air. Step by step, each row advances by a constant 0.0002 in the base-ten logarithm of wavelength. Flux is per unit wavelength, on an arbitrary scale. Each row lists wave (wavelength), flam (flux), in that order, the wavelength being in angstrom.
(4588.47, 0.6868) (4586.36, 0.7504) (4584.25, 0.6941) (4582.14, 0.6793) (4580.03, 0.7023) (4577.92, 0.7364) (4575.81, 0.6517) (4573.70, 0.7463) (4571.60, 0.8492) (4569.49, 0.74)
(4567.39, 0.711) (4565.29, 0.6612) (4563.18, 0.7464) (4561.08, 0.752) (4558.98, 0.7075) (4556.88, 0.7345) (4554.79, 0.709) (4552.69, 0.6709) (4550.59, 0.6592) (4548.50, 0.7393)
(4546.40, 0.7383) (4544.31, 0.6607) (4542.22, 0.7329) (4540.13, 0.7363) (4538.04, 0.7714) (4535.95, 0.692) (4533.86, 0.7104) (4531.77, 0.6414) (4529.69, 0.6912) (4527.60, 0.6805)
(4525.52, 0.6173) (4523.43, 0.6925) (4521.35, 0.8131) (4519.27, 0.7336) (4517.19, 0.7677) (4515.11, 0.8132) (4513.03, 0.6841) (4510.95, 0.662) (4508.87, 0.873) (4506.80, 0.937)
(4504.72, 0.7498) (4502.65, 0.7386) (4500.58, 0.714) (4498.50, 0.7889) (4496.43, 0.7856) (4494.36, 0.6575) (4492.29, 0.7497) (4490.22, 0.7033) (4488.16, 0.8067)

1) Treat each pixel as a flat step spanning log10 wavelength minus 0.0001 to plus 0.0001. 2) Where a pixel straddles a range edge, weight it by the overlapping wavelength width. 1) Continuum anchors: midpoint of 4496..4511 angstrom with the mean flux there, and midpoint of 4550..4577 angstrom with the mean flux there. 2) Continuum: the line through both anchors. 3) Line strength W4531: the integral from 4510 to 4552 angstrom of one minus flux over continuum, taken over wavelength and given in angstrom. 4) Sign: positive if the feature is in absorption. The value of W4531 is 2.5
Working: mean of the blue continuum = 0.789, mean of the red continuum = 0.719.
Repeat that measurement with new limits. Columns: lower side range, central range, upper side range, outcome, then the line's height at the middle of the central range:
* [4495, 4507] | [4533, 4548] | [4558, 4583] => 0.5 angstrom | 0.744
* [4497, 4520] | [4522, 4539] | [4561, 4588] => 1.5 angstrom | 0.754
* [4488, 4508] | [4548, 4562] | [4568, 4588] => 0.5 angstrom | 0.737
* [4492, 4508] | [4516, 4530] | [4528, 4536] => -0.2 angstrom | 0.706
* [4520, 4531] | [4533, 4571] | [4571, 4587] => -0.3 angstrom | 0.71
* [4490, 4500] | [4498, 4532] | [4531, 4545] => -0.8 angstrom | 0.724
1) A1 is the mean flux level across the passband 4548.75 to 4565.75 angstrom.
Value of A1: 0.708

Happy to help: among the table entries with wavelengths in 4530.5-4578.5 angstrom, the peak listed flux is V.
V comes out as 0.8492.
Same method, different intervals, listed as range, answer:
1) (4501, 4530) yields 0.937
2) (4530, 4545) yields 0.7714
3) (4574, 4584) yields 0.7364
